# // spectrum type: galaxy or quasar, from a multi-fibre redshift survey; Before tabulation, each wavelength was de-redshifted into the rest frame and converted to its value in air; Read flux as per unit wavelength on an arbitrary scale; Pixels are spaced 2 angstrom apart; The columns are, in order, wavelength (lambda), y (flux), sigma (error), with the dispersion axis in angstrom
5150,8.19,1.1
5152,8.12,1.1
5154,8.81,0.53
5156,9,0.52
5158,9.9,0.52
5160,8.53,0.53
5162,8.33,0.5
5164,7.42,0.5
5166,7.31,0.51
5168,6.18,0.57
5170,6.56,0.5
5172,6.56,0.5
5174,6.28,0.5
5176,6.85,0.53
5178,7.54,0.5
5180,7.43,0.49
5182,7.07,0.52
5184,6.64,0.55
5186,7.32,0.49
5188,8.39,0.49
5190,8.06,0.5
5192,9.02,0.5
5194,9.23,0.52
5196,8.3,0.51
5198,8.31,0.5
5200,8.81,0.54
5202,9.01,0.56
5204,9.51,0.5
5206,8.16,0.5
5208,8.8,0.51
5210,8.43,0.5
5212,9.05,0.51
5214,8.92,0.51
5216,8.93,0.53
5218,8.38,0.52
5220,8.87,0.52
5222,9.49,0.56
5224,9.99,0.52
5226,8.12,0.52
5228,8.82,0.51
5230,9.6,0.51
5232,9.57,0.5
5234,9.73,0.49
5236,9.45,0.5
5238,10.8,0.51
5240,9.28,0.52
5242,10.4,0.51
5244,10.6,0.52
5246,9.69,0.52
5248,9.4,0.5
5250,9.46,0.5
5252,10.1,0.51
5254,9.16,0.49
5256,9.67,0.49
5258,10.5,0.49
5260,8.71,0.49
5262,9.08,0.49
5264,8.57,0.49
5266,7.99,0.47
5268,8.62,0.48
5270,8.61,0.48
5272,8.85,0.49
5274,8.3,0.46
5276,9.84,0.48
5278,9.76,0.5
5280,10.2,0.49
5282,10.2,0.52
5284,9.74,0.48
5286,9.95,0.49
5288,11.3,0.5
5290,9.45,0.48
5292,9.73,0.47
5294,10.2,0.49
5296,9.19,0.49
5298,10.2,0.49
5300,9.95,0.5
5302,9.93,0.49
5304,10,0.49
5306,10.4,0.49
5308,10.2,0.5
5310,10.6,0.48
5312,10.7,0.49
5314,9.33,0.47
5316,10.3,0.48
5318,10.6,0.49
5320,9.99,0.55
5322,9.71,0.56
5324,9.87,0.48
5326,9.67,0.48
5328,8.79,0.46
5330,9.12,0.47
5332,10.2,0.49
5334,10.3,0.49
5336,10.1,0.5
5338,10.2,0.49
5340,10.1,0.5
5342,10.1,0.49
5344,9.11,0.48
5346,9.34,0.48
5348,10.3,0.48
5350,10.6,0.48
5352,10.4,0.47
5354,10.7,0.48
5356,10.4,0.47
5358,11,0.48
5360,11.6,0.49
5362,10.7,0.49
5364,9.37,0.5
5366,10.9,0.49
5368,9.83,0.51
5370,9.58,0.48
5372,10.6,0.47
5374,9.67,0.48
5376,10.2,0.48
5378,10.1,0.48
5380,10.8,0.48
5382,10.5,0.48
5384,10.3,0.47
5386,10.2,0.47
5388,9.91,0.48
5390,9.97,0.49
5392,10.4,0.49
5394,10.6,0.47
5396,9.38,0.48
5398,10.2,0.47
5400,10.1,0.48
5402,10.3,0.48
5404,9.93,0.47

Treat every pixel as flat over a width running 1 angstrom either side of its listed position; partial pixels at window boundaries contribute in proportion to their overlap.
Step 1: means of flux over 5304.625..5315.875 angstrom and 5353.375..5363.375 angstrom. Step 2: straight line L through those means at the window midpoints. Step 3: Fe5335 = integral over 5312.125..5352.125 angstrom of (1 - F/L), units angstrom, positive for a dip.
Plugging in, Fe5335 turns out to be 2.26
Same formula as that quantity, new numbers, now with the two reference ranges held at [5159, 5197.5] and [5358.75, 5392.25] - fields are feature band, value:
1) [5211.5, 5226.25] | -1.7 angstrom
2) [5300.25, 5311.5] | -1.1 angstrom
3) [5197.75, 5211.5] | -1.5 angstrom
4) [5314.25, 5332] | -0.4 angstrom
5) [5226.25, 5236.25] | -1.3 angstrom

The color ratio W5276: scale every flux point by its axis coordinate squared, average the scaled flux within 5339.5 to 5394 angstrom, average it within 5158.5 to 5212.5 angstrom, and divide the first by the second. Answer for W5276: 1.4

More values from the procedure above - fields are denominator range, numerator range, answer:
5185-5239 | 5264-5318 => 1.12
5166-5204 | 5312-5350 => 1.36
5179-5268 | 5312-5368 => 1.18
